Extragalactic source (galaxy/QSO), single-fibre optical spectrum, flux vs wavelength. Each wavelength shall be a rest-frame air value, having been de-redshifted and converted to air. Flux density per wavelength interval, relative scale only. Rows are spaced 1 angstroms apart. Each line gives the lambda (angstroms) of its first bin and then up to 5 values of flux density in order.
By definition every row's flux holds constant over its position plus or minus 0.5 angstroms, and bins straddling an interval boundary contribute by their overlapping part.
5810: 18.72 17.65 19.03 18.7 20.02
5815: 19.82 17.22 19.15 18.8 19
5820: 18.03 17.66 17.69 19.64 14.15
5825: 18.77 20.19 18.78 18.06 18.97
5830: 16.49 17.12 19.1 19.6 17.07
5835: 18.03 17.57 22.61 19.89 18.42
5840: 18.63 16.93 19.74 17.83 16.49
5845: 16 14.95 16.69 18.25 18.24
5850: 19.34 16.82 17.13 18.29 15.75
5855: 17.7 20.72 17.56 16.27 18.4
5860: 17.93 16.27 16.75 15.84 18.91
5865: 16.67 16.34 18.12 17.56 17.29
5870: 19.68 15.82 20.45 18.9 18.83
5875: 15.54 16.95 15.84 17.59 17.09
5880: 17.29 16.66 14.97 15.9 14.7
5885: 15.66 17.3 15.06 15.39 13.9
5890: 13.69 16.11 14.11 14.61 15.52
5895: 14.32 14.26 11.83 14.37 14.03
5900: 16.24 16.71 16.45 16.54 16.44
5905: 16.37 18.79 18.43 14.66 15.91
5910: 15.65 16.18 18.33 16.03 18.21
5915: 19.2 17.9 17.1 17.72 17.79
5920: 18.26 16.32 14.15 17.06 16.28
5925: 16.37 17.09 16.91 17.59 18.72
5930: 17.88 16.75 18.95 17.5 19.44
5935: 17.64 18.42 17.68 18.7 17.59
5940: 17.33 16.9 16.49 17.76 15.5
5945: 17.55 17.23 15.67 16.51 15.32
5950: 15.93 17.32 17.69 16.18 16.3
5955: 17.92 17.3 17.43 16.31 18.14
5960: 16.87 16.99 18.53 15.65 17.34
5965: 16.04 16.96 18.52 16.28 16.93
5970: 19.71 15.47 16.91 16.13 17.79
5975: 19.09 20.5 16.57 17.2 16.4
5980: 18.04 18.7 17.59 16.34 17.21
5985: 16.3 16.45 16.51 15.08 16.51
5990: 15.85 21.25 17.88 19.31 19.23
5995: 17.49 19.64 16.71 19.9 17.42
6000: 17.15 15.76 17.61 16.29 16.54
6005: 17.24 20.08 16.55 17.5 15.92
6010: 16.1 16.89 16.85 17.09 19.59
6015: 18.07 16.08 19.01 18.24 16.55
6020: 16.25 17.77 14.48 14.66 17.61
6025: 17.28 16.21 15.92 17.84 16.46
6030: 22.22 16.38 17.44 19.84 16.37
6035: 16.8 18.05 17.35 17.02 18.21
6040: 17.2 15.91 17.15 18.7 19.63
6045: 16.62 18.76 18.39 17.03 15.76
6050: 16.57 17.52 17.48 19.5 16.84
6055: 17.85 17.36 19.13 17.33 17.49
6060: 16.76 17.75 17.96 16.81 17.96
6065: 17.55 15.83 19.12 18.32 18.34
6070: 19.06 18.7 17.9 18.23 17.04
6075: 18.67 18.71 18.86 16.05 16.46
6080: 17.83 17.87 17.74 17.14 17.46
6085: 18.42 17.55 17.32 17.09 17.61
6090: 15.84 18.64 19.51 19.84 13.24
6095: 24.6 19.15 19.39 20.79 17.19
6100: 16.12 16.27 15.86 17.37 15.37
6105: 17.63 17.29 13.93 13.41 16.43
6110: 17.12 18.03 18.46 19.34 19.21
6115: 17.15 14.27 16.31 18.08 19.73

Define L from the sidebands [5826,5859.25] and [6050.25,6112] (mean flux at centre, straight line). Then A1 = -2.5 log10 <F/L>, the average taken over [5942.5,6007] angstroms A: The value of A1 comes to 0.03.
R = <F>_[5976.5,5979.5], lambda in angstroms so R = 16.7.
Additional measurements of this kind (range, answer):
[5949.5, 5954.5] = 16.7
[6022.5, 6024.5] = 16.1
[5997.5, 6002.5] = 17.6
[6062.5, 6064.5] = 17.4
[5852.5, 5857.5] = 18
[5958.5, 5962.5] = 17.6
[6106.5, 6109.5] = 14.6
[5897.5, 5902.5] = 15.6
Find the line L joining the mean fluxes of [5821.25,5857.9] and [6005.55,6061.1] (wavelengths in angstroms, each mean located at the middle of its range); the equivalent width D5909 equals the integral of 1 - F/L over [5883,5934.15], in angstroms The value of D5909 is 4.18 angstroms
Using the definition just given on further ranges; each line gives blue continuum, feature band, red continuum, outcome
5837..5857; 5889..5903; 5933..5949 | 2.2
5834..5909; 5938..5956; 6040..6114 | 0.3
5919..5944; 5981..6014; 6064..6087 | 0.4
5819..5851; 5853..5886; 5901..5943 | 1.0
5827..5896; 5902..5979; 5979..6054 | 0.5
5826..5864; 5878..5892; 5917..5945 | 1.6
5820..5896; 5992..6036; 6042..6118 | 0.2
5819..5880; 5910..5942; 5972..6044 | 0.3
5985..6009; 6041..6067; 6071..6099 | 0.4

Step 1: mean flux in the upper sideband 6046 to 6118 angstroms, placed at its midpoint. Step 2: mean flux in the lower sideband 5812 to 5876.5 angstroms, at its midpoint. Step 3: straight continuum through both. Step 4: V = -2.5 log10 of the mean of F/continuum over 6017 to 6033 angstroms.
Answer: 0.03 mag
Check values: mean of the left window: 18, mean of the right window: 17.6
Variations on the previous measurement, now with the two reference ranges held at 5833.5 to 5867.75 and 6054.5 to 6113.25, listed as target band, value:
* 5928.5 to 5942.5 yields -0.01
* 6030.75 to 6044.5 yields 0.00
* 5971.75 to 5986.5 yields 0.02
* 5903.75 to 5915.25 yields 0.04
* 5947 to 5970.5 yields 0.04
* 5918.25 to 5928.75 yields 0.05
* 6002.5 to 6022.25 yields 0.03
